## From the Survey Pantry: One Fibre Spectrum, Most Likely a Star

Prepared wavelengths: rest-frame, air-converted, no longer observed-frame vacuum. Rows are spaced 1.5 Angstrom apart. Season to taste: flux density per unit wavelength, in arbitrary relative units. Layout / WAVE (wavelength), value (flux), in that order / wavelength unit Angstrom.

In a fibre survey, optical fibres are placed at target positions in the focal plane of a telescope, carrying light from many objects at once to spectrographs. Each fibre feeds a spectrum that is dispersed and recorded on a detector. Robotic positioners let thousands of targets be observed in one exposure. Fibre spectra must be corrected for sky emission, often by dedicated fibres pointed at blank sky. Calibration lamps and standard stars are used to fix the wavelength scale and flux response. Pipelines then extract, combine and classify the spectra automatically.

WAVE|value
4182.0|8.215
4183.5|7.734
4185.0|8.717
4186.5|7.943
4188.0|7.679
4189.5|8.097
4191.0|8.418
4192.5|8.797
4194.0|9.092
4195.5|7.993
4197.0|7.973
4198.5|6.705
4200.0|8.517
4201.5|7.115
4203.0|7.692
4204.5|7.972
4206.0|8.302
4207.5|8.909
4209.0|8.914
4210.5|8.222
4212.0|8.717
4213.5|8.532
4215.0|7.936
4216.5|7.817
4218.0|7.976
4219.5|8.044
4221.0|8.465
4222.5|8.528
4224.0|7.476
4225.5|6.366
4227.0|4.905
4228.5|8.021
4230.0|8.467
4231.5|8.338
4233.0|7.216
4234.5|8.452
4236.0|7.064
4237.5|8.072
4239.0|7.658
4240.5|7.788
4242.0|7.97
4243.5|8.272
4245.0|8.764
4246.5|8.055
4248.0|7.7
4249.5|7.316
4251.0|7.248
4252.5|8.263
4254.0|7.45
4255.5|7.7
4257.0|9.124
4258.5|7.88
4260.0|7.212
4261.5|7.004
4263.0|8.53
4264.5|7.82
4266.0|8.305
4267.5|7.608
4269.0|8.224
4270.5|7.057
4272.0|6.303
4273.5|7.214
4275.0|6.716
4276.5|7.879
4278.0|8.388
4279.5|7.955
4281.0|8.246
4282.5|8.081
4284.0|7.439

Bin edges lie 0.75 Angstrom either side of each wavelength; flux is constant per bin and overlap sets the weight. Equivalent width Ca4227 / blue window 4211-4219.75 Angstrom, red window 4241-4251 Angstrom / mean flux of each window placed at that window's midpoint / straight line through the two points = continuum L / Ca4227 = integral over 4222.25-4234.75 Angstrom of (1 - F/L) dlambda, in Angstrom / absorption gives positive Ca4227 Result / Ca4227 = 1.0 Angstrom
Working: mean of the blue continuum 8.18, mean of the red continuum 7.95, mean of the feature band 7.45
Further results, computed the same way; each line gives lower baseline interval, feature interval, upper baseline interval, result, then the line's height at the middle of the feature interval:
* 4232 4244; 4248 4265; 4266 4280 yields -0.3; 7.66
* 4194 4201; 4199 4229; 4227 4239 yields -0.3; 7.83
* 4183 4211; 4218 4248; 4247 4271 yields 0.6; 7.94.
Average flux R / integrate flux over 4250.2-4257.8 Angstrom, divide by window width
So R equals 7.95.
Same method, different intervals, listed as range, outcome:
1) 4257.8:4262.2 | 7.36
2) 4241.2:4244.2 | 8.11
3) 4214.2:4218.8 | 7.92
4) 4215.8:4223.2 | 8.17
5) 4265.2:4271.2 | 7.8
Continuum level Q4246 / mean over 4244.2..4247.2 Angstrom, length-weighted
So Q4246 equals 8.41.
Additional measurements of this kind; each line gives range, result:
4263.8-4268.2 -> 7.92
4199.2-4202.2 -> 7.81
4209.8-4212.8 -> 8.47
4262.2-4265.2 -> 8.16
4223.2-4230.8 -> 7.07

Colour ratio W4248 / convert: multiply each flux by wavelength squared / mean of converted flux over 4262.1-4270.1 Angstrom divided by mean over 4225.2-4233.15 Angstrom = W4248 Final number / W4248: 1.1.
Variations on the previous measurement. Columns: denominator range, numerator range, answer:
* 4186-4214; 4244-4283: 0.98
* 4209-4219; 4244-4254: 0.97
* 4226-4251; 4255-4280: 1.01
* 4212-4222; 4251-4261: 0.98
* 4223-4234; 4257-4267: 1.10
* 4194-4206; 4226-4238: 0.98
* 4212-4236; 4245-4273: 1.01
